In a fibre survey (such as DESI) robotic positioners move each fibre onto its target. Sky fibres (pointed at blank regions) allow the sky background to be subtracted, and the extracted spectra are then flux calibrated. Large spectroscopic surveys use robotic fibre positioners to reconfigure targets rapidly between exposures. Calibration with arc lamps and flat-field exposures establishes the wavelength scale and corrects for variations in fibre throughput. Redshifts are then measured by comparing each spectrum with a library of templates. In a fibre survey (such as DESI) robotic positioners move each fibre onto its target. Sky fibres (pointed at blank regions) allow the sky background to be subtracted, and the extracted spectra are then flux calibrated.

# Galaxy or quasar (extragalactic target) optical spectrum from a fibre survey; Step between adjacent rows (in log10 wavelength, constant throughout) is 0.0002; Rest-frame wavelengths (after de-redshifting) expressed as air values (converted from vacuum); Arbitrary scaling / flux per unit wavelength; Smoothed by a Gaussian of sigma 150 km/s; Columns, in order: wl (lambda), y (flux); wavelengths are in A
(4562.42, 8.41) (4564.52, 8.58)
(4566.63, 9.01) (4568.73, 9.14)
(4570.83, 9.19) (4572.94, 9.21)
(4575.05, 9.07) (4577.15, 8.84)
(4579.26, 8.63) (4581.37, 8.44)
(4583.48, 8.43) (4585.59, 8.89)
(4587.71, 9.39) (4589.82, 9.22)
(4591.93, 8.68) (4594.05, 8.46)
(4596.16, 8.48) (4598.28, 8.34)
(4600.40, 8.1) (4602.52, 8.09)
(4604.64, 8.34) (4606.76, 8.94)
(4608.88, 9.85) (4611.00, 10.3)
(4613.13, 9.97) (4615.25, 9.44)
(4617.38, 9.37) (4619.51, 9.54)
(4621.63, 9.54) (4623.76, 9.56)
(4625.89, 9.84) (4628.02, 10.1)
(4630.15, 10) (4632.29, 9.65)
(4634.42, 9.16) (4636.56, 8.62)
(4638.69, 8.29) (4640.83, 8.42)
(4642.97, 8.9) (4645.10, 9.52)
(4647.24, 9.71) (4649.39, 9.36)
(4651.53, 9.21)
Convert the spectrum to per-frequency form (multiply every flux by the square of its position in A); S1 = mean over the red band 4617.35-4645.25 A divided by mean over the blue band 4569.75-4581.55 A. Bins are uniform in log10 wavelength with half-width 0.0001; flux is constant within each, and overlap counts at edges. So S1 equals 1.07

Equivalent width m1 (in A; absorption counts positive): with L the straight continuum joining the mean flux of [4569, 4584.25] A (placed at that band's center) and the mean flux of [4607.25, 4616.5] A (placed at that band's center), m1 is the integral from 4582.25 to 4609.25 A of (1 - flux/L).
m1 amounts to 2.0 A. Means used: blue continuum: 8.85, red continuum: 9.82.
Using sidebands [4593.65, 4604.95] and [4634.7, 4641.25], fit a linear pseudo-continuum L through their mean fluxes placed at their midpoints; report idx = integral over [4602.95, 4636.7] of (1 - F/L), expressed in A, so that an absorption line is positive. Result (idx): -4.4 A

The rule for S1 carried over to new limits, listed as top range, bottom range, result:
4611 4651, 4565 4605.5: 1.10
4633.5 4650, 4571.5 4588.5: 1.04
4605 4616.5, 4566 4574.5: 1.07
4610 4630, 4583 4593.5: 1.11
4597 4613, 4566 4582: 1.01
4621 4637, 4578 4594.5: 1.11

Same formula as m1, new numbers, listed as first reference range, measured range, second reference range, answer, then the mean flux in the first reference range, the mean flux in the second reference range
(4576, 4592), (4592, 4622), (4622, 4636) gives 0.7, 8.83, 9.66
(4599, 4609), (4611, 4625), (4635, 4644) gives -1.8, 8.54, 8.58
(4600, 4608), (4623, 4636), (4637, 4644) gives -1.8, 8.43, 8.54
